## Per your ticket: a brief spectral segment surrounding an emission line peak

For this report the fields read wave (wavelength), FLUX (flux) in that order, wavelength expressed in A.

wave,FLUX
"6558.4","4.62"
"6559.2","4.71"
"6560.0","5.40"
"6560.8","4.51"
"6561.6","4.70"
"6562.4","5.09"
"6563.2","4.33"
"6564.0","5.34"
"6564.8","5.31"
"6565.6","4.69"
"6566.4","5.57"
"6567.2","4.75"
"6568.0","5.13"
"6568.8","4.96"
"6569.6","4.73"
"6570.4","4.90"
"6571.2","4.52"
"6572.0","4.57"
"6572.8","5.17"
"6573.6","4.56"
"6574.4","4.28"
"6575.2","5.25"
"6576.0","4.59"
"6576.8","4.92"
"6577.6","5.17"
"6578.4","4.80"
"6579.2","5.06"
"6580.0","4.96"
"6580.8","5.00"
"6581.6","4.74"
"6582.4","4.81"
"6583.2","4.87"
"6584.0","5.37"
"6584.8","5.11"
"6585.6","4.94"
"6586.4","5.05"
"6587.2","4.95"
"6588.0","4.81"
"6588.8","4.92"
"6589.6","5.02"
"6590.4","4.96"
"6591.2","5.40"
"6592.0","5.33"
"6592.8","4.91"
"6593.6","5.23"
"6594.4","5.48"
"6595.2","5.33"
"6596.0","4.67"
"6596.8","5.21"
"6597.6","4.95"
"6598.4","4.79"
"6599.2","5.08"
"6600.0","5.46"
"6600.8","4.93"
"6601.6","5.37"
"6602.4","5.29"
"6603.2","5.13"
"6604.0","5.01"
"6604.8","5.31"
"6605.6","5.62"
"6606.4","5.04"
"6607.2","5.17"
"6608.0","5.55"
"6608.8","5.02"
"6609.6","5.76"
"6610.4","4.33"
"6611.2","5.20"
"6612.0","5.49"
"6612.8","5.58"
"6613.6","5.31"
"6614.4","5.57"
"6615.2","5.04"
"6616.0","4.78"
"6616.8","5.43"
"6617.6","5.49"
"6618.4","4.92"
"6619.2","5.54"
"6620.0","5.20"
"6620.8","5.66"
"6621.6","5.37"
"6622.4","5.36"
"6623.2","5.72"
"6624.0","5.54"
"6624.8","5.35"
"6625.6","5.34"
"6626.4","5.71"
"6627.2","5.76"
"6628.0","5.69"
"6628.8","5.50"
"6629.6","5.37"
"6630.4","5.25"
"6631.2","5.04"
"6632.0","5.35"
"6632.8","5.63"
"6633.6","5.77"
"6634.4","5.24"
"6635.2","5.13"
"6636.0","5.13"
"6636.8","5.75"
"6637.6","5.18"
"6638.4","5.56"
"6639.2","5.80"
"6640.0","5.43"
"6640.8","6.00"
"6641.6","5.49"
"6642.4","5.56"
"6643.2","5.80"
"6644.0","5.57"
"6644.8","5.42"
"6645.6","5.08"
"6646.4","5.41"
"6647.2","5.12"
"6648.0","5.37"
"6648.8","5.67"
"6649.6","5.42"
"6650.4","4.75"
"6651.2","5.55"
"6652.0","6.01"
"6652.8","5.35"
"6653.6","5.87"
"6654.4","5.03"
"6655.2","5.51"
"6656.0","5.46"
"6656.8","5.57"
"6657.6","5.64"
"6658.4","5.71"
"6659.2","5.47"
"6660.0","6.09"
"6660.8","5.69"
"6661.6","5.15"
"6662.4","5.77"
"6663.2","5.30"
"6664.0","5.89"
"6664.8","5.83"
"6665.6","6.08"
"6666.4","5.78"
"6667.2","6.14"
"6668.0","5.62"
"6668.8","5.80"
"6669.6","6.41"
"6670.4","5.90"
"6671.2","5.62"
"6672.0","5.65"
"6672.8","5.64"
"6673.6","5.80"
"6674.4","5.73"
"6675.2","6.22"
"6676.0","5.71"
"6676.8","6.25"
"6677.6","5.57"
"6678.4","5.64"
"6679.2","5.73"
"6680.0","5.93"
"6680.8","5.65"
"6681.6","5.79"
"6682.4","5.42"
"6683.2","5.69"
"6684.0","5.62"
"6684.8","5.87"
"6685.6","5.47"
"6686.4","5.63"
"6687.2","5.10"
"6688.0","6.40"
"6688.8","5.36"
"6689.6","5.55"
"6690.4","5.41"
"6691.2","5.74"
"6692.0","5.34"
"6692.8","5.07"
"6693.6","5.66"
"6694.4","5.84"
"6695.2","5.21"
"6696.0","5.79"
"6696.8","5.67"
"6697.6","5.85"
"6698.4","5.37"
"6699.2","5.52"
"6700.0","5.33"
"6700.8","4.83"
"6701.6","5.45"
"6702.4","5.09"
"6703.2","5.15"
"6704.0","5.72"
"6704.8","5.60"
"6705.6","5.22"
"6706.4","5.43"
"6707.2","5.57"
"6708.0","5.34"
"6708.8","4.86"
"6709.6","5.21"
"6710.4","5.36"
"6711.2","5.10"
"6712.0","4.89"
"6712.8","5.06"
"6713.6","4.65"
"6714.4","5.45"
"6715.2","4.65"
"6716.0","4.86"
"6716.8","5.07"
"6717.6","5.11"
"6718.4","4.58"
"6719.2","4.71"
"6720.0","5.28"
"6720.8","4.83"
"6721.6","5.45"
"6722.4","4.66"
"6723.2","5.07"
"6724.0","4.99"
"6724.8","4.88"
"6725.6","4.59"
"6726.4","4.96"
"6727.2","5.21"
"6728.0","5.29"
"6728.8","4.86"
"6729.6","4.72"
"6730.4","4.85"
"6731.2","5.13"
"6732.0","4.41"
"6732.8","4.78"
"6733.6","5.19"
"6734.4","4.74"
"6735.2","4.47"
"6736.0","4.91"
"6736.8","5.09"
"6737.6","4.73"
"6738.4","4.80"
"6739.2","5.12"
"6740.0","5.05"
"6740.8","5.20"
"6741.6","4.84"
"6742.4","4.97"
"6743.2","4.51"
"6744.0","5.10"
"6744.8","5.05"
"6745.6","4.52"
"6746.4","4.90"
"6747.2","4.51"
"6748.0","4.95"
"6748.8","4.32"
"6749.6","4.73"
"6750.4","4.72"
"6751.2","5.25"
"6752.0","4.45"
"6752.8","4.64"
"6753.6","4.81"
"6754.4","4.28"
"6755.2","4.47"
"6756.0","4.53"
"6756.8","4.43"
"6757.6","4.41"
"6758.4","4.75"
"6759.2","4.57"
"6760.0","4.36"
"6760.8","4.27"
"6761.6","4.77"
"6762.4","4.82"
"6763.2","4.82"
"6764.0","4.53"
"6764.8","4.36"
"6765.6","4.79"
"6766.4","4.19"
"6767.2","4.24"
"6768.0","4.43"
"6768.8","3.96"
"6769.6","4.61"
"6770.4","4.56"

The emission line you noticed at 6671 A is C III] 1909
